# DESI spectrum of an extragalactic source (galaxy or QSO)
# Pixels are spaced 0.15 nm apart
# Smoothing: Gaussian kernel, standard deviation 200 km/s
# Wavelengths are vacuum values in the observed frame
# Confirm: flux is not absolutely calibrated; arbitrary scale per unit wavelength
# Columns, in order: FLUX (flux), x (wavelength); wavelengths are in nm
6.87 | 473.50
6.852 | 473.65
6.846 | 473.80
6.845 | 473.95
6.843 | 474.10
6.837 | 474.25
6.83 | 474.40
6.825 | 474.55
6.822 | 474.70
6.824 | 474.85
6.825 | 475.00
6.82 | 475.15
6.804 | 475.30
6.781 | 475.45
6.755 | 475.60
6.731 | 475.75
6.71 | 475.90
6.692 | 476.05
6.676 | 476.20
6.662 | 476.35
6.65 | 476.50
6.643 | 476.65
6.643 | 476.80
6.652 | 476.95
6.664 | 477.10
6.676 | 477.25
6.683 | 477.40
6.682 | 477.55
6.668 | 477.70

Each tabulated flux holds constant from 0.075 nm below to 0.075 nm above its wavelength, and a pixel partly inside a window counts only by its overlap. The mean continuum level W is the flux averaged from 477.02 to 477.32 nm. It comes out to 6.67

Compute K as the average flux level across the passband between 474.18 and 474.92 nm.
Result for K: 6.83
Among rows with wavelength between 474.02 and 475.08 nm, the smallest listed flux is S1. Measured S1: 6.822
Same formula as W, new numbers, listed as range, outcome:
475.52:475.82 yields 6.74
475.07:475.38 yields 6.81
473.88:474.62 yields 6.84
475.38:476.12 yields 6.73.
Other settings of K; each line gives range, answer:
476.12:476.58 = 6.66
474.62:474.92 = 6.82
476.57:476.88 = 6.64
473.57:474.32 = 6.84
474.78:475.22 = 6.82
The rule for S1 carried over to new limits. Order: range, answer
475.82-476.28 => 6.676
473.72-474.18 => 6.843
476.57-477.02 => 6.643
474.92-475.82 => 6.731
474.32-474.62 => 6.825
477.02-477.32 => 6.664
